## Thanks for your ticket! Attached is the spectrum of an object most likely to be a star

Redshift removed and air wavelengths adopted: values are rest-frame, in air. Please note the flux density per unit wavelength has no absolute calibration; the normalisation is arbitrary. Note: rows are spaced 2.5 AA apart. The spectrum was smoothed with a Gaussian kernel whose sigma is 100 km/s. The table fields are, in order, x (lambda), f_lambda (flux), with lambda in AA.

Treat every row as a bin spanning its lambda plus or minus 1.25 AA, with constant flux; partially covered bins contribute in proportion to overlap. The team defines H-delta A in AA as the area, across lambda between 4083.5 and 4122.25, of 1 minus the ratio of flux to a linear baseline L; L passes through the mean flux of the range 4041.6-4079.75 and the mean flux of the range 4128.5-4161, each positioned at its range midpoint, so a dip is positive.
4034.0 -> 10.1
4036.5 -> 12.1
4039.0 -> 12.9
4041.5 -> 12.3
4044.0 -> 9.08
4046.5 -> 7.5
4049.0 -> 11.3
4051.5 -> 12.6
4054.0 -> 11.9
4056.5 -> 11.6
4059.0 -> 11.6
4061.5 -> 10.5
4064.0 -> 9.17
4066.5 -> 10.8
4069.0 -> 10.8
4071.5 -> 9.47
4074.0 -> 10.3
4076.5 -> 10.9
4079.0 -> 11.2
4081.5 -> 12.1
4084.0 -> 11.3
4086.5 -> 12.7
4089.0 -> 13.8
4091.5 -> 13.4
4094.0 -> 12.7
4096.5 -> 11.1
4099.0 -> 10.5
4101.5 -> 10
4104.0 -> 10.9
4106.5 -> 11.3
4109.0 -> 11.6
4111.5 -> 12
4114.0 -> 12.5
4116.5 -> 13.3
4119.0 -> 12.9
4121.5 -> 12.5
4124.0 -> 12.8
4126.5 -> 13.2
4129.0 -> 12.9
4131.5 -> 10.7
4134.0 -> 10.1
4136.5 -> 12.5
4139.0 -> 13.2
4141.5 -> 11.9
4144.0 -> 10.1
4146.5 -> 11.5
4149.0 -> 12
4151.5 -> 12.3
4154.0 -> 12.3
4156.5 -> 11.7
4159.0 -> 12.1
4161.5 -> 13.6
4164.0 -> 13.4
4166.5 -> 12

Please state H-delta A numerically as -2.84 AA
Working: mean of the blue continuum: 10.6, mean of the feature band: 12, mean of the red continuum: 11.8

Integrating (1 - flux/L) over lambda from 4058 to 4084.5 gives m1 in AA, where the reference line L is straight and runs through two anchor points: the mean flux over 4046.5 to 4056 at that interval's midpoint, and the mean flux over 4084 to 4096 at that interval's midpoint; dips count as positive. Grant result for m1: 3.0 AA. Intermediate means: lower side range 11.3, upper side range 12.8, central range 10.7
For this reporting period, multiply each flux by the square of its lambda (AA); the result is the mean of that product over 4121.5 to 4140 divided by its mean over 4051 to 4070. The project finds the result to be 1.1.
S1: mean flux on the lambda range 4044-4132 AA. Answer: 11.5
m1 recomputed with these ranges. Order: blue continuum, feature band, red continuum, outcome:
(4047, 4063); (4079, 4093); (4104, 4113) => -1.3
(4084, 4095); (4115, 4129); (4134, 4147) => -0.9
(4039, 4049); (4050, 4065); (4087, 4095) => -0.2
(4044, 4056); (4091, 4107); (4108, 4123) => 0.9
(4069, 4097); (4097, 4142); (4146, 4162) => 0.1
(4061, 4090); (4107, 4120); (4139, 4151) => -1.2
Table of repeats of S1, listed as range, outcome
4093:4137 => 11.8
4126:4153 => 11.8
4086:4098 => 12.7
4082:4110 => 11.8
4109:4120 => 12.5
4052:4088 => 11.1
